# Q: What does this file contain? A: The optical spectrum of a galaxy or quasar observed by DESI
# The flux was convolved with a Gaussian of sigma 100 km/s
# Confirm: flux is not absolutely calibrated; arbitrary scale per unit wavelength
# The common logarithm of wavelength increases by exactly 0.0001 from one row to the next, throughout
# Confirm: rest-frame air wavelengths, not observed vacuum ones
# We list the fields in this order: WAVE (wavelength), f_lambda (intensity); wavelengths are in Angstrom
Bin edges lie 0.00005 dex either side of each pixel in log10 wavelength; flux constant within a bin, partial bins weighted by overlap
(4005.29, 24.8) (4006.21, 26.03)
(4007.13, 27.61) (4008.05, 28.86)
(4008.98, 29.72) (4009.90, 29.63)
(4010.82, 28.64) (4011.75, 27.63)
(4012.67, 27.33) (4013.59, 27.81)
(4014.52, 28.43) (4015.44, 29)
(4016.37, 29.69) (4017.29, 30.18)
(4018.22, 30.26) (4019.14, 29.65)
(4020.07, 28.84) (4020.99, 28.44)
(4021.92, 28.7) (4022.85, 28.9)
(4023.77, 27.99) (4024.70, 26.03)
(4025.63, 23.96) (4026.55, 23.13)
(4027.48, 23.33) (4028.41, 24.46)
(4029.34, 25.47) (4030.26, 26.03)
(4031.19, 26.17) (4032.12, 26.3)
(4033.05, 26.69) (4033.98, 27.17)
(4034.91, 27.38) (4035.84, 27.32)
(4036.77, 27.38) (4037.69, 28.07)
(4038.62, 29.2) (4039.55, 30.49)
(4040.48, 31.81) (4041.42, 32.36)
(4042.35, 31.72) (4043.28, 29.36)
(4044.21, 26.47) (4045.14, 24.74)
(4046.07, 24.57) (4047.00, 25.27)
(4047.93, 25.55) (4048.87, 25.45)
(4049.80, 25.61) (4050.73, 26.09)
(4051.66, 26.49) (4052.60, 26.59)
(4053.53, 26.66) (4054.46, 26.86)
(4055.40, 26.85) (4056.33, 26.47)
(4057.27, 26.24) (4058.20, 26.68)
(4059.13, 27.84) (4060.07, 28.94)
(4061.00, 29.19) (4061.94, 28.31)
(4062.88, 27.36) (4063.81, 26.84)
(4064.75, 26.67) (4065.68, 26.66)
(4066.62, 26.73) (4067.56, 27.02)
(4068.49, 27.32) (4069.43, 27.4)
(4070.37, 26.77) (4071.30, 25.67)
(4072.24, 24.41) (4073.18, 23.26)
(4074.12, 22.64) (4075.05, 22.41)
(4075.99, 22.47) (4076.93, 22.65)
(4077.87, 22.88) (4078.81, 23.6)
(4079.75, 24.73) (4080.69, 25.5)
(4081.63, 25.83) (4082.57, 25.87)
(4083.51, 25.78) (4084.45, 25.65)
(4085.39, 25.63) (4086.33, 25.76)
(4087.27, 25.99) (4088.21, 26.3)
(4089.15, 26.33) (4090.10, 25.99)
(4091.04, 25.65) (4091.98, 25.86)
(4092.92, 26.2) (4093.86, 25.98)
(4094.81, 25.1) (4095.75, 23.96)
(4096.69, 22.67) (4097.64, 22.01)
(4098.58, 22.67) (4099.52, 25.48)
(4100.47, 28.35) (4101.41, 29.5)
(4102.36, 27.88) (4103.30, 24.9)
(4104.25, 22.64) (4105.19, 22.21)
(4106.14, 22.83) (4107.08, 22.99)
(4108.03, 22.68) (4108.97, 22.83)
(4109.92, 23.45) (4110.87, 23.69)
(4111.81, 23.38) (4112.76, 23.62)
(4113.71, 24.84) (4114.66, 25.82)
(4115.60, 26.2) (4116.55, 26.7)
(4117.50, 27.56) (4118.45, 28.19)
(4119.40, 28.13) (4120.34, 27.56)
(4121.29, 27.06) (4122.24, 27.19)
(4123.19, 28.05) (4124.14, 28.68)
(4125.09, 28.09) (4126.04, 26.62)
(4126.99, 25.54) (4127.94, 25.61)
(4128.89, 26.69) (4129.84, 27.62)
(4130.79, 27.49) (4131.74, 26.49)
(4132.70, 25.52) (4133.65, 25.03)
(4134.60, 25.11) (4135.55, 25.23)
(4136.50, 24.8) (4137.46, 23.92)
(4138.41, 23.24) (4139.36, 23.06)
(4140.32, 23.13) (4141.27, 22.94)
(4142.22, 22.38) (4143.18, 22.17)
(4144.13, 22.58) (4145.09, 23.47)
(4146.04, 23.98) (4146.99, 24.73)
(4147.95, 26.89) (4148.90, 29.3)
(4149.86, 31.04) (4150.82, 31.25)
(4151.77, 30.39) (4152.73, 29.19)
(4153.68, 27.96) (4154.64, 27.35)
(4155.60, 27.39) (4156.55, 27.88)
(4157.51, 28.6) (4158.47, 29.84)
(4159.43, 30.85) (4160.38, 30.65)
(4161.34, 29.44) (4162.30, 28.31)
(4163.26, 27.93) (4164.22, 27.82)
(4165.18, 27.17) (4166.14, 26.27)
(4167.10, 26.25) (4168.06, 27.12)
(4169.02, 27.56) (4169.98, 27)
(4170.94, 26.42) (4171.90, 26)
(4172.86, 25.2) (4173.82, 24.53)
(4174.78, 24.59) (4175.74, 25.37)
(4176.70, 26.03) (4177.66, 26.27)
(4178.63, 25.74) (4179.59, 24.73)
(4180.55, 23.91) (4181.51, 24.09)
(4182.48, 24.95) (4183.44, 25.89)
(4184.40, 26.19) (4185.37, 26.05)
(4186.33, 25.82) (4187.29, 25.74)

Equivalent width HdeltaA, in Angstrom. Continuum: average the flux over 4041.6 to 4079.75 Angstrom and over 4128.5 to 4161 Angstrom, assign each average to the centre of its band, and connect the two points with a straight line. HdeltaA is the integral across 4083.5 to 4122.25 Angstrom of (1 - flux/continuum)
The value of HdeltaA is 1.5 Angstrom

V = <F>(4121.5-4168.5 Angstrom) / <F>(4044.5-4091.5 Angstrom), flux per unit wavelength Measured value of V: 1.0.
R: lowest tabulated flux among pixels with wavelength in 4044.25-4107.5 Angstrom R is 22.01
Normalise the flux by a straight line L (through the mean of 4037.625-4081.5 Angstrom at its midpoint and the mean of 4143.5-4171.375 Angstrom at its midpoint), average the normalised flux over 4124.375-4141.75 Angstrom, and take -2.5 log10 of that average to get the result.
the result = 0.08 mag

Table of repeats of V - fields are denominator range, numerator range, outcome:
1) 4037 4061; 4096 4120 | 0.90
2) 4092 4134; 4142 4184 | 1.05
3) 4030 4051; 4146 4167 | 1.03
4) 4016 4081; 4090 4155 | 0.96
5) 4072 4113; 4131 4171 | 1.08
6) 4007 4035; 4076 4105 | 0.91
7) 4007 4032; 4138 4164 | 0.97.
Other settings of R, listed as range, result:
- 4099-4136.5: 22.21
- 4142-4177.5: 22.17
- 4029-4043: 25.47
